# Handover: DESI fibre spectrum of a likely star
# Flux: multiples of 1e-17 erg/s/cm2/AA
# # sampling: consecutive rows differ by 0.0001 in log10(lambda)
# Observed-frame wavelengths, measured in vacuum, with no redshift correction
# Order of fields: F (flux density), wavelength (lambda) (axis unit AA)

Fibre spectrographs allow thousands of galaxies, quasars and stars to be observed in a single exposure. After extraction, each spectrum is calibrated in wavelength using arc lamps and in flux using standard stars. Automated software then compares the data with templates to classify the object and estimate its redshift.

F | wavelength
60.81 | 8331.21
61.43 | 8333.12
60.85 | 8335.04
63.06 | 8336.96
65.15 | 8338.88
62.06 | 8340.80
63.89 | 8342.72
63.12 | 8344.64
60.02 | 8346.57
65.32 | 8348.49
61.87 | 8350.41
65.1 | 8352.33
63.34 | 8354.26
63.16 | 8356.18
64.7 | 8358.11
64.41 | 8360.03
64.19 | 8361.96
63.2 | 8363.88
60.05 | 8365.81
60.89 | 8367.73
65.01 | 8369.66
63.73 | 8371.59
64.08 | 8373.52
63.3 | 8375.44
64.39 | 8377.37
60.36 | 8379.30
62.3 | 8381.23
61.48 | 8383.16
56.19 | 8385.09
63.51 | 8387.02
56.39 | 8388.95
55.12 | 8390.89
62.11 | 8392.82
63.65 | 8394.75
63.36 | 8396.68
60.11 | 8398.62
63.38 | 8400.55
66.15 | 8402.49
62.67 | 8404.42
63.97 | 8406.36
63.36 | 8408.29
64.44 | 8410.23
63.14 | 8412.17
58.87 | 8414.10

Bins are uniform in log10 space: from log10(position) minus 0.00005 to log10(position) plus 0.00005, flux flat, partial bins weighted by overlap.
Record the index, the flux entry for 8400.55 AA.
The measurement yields 63.38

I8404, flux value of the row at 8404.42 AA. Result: 62.67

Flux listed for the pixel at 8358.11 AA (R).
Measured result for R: 64.7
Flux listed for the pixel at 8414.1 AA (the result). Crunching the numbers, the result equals 58.87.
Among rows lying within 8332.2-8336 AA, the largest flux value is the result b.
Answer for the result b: 61.43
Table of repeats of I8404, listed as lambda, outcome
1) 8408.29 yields 63.36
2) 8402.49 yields 66.15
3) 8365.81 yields 60.05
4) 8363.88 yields 63.2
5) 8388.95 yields 56.39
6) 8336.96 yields 63.06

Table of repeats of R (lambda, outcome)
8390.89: 55.12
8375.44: 63.3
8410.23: 64.44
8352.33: 65.1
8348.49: 65.32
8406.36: 63.97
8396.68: 63.36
